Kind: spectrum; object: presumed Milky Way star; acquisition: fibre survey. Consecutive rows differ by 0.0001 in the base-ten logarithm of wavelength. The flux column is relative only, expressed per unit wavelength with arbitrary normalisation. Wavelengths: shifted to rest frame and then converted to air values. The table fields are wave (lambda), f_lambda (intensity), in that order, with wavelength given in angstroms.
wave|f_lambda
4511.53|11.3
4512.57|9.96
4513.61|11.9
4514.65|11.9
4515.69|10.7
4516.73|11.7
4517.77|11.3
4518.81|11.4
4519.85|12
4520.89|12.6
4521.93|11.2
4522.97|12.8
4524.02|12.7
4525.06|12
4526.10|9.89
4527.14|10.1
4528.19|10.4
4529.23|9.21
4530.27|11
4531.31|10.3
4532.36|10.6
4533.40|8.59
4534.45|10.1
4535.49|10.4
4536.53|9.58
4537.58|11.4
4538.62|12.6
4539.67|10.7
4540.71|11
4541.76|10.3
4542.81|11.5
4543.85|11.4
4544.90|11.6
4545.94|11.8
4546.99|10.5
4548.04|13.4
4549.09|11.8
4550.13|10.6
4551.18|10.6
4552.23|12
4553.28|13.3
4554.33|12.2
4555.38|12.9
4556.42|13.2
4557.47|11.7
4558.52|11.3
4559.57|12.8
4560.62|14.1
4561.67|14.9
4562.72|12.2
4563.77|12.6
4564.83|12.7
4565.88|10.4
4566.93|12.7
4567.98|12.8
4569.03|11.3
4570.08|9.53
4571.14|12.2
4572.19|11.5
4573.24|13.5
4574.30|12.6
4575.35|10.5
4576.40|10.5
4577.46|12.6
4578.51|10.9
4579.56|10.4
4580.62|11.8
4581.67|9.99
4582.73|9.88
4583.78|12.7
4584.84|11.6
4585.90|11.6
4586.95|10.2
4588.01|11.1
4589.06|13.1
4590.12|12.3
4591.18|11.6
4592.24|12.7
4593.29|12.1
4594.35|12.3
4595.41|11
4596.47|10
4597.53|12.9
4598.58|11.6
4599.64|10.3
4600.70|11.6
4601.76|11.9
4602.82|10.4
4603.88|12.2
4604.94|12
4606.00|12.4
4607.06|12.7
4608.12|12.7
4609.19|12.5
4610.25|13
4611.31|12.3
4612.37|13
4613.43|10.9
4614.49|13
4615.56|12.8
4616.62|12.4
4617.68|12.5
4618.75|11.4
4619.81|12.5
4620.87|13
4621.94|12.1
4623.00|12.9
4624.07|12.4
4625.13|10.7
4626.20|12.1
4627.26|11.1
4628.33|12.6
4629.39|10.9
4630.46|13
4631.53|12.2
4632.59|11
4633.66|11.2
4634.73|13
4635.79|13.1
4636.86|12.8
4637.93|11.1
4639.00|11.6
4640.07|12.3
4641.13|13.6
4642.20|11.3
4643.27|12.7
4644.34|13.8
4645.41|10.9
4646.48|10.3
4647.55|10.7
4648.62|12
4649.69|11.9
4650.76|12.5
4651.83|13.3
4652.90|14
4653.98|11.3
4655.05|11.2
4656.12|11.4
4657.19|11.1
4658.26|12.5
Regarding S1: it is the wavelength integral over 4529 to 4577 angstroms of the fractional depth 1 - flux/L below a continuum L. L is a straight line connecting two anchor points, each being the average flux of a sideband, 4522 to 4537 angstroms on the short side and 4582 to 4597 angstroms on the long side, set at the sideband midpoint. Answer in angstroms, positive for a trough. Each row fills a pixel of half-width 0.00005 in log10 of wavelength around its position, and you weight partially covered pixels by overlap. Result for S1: -2.7 angstroms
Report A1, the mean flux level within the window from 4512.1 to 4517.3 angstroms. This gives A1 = 11.2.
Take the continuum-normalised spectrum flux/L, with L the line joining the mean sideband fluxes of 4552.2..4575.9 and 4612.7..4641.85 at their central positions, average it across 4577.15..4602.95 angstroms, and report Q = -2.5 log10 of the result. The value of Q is 0.07 mag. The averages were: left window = 12.3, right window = 12.2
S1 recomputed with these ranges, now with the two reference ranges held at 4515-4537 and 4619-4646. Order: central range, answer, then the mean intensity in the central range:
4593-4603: 0.3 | 11.4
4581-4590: 0.2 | 11.3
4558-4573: -1.2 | 12.2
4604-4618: -0.7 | 12.5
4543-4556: -0.8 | 11.9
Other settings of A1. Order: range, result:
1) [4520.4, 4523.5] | 12.2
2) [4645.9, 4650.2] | 11.2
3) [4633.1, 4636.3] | 12.4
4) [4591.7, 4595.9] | 12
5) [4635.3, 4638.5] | 12.3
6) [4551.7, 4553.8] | 12.6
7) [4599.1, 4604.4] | 11.3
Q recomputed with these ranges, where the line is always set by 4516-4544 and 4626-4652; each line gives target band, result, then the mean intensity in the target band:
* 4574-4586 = 0.02 mag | 11.2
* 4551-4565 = -0.13 mag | 12.6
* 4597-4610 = -0.02 mag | 12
